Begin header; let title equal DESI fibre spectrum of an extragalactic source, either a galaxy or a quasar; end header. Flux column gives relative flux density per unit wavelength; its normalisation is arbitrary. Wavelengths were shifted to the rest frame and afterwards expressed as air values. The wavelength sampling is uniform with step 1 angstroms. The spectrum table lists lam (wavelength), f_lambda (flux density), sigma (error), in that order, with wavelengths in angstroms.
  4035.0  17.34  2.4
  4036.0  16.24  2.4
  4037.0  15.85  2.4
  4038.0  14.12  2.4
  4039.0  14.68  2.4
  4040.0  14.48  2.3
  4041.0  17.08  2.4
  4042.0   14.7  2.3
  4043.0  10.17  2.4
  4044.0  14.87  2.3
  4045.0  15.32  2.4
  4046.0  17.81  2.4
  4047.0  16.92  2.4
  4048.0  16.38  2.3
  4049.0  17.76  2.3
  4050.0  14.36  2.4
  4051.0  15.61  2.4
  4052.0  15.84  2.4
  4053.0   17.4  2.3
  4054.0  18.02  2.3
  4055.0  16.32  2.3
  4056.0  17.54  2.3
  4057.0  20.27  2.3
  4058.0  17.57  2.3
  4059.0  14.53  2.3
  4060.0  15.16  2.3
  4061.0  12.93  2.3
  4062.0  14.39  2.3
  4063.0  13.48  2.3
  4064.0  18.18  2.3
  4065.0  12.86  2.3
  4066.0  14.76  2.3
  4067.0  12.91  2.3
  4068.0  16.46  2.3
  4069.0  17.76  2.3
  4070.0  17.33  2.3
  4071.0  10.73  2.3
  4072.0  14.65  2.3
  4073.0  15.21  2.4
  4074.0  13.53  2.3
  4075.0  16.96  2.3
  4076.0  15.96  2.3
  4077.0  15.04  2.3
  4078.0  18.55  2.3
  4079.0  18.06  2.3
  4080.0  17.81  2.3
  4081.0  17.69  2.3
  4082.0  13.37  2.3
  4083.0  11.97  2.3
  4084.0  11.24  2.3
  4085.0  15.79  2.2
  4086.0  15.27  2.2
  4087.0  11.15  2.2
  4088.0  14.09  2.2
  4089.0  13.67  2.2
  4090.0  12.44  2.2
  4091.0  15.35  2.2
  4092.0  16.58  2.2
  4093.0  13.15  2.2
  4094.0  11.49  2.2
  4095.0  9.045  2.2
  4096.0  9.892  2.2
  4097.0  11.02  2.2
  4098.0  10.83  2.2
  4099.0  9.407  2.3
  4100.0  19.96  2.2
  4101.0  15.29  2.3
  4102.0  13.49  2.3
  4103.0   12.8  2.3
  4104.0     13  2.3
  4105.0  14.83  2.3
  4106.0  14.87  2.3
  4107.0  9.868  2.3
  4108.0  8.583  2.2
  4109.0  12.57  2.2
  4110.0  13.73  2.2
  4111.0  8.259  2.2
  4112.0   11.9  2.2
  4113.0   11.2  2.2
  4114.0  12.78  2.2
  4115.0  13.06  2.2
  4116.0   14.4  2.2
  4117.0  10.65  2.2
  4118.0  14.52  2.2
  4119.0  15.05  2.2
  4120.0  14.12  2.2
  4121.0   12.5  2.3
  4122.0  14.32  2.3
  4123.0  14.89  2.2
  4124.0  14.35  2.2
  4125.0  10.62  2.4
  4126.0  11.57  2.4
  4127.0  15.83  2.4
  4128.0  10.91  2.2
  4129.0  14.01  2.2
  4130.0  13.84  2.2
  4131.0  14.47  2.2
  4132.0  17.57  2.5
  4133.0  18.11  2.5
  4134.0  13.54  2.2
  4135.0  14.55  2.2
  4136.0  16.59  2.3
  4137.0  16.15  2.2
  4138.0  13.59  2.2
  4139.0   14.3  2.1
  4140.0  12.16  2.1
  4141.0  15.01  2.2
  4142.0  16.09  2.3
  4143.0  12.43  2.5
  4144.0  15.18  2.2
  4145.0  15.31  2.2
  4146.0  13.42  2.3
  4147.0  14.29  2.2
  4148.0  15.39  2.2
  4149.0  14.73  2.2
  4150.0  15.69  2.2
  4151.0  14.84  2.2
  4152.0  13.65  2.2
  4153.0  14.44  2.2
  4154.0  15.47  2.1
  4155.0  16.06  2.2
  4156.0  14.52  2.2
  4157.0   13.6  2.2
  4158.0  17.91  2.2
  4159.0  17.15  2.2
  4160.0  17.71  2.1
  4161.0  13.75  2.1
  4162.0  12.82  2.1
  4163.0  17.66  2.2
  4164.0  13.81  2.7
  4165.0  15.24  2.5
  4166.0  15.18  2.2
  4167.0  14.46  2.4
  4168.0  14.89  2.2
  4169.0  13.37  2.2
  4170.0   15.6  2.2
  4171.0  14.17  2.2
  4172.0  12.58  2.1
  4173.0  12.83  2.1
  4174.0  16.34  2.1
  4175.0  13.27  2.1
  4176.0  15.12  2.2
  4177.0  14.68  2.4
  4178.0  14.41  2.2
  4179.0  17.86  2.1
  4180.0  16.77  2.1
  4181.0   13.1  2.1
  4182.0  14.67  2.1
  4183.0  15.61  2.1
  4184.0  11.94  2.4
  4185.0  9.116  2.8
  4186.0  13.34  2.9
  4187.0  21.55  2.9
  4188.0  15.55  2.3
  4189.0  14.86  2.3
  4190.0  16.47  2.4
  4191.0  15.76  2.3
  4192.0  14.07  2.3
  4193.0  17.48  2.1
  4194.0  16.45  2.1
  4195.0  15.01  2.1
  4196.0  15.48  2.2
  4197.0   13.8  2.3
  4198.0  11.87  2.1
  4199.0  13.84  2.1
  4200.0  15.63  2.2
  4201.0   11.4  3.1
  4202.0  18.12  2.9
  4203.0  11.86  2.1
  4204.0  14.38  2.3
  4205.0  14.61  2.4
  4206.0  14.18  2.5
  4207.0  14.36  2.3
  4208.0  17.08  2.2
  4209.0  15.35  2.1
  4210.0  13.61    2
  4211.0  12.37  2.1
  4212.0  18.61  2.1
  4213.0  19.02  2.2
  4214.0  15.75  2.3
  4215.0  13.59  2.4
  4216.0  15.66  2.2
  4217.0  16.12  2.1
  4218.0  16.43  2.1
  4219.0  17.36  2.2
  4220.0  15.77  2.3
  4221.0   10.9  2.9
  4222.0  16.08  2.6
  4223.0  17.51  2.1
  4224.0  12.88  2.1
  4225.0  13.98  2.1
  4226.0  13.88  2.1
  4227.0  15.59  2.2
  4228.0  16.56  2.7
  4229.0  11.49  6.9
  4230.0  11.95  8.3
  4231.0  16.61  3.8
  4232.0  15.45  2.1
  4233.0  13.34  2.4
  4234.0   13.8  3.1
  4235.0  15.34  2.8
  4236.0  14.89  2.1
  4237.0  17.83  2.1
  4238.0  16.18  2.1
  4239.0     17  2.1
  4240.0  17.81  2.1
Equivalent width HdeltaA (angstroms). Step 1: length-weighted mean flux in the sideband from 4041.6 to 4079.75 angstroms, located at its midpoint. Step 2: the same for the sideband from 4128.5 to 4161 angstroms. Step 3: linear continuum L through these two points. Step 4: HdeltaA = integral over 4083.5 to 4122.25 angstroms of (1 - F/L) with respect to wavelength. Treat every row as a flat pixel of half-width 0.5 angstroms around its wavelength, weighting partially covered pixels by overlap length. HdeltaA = 6.3 angstroms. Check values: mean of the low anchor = 15.7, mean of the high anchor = 15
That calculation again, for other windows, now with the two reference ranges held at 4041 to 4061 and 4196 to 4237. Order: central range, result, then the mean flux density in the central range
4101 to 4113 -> 2.6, 12.3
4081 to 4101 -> 3.4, 13.1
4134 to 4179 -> 1.4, 14.8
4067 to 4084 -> 0.4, 15.5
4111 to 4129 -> 3.0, 13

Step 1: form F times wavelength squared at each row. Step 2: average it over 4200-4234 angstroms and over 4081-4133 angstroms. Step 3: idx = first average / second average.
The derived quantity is 1.2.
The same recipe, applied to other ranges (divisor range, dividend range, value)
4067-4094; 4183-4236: 1.06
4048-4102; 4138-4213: 1.05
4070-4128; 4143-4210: 1.14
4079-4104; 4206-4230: 1.19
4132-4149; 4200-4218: 1.05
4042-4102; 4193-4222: 1.08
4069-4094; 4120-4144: 0.99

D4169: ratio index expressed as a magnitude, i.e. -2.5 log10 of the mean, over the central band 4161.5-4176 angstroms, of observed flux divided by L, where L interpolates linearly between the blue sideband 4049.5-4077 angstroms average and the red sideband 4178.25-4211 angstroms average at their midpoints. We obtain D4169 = 0.04 mag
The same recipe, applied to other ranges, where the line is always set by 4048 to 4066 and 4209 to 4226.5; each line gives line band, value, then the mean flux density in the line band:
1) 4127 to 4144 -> 0.07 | 14.6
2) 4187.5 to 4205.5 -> 0.04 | 14.8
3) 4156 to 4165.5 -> 0.00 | 15.5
